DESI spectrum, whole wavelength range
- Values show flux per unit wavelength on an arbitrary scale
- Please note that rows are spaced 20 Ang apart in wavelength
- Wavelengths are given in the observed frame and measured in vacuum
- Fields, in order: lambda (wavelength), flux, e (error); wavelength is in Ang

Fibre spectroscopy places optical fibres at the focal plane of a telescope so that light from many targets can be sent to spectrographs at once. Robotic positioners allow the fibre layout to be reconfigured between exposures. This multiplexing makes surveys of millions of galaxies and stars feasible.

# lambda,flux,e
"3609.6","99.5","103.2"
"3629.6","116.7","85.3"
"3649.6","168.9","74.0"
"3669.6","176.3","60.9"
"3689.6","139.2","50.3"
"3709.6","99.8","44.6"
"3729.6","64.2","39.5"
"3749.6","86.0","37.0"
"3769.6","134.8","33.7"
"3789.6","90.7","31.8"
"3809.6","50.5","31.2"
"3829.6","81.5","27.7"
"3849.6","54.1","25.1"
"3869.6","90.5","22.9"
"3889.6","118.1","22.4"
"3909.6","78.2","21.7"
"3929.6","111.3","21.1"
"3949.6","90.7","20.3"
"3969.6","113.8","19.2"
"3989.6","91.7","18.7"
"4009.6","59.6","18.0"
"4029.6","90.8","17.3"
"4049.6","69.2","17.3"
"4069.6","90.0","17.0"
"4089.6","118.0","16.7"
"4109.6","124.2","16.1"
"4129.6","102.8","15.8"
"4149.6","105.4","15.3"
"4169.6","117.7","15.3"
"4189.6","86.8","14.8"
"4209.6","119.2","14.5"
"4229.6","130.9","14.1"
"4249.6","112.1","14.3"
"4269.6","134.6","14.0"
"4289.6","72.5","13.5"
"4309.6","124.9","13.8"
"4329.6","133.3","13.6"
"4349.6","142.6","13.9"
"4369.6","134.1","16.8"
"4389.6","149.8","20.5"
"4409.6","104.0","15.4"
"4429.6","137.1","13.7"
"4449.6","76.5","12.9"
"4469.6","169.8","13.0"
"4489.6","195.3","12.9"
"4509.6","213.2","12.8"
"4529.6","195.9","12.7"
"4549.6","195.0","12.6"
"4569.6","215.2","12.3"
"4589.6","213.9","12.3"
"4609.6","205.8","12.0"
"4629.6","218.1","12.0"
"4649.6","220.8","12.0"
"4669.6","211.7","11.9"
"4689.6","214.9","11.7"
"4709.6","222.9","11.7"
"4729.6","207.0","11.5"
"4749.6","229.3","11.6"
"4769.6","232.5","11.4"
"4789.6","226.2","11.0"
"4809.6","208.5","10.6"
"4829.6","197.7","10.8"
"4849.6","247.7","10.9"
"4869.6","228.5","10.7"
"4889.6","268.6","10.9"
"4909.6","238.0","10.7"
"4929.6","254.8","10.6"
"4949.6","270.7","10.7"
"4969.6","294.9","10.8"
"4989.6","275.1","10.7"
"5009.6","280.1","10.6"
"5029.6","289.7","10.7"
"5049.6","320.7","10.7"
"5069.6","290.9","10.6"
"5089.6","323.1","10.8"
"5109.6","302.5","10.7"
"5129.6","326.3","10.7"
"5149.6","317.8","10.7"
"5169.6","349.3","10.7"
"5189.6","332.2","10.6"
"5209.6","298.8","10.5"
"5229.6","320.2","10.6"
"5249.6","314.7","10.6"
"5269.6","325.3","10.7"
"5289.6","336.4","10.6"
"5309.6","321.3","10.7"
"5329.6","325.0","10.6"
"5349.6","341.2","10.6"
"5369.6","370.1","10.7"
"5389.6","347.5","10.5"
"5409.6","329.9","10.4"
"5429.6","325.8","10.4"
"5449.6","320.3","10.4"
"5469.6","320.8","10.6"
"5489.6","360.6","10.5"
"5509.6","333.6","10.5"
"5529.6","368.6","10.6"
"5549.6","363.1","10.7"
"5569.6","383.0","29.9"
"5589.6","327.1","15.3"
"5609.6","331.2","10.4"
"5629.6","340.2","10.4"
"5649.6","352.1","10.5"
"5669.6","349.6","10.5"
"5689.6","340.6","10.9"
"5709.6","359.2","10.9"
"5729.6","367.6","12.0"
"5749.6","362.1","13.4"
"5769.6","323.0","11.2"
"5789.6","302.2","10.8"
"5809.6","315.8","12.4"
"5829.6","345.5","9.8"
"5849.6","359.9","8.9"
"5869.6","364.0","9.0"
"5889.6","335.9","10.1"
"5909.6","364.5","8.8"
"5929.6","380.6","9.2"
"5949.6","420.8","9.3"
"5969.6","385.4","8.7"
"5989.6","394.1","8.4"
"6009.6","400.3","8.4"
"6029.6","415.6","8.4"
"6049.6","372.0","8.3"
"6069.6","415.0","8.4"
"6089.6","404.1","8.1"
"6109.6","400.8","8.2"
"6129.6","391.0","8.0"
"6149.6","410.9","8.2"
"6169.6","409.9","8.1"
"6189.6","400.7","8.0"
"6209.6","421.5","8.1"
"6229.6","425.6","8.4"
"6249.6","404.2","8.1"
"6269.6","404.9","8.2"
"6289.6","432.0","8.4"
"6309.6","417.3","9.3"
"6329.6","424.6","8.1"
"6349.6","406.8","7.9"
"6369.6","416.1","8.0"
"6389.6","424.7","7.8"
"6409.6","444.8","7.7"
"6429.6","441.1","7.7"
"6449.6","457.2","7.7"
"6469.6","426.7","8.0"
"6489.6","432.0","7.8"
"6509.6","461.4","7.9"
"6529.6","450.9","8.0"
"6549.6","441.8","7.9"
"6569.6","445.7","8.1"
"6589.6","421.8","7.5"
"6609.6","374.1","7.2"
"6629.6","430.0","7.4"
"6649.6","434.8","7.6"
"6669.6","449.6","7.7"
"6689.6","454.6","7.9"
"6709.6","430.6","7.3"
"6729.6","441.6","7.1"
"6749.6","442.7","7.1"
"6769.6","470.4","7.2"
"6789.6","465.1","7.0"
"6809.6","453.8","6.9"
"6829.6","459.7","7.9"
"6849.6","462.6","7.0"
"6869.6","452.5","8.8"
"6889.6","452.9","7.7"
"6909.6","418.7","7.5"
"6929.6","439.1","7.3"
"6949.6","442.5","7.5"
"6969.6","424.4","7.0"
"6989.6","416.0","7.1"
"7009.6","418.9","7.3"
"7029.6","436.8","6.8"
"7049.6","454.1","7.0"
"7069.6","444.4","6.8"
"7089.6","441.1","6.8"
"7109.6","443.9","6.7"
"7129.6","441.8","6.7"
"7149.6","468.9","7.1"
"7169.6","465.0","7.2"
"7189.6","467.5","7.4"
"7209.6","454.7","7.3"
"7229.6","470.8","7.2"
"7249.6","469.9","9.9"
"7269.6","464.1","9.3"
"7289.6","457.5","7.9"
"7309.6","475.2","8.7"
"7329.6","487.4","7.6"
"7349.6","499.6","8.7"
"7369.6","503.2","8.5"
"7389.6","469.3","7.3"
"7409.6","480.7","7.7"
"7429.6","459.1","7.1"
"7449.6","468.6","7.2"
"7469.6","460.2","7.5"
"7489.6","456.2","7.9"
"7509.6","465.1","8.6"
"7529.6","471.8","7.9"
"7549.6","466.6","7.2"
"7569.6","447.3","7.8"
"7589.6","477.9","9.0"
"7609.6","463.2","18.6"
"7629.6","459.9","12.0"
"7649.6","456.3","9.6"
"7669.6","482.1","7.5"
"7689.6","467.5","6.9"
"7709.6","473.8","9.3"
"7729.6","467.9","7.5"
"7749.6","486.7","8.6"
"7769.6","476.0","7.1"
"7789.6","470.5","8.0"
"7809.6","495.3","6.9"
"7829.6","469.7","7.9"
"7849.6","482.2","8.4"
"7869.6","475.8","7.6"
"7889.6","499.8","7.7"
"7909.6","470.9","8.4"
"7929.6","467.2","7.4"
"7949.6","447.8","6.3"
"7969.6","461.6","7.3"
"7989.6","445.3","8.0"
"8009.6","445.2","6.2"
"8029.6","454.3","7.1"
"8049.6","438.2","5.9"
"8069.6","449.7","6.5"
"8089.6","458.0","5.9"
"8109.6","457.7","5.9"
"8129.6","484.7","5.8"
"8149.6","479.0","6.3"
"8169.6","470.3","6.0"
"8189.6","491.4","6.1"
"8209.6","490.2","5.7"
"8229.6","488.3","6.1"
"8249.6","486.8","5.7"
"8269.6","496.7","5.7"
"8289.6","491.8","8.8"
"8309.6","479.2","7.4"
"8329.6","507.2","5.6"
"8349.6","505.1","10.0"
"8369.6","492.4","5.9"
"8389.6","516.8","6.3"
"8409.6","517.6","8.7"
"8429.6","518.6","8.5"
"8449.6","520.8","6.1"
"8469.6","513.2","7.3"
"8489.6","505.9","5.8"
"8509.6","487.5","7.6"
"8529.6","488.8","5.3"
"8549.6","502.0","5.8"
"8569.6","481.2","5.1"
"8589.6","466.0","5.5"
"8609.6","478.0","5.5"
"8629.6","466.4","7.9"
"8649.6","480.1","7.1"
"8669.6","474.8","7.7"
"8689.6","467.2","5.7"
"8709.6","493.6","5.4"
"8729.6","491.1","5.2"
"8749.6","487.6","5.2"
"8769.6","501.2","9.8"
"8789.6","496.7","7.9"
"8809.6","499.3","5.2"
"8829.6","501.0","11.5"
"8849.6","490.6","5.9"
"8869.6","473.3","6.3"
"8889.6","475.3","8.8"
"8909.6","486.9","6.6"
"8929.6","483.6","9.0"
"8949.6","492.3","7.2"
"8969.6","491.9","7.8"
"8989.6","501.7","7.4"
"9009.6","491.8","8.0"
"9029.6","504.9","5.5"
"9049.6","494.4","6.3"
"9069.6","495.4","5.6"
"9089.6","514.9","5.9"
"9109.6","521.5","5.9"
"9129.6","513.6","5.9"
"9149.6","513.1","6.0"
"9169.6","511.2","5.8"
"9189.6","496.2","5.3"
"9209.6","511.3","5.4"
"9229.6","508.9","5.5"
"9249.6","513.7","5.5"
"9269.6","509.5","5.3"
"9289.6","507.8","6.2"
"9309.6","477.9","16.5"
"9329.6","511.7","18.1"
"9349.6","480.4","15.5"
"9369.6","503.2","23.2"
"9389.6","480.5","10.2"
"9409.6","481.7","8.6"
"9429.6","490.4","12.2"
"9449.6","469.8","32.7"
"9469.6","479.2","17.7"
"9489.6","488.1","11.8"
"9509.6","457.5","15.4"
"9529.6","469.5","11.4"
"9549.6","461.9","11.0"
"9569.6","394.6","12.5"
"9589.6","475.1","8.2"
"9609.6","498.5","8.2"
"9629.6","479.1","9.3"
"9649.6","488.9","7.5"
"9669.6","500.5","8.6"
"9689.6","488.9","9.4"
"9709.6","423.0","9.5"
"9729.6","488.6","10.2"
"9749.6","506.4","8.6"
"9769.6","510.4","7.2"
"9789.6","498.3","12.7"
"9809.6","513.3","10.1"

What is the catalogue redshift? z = 0.120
